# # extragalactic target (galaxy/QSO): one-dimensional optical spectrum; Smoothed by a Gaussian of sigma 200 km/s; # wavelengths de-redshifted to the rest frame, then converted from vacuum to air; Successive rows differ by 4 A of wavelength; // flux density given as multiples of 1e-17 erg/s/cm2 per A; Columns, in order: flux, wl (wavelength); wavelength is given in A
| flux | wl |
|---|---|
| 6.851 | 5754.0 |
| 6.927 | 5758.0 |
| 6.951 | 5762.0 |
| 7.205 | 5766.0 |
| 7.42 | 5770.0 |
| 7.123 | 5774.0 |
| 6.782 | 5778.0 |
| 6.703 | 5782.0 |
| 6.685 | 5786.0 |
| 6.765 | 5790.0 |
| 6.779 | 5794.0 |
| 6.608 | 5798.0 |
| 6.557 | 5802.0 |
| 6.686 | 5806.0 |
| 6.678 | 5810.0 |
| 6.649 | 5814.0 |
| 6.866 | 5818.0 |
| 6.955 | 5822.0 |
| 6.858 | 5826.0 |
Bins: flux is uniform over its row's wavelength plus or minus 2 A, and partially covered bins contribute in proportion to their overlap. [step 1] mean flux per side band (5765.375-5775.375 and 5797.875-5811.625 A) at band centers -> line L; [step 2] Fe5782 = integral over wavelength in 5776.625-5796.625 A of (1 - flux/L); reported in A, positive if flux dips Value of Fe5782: 0.7 A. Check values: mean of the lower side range 7.26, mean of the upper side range 6.63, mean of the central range 6.74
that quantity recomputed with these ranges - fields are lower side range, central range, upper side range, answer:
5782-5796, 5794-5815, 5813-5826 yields 0.4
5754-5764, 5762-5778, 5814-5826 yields -0.6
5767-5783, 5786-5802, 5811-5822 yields 0.5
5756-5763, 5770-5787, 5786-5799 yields -0.2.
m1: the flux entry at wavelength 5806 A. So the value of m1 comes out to 6.686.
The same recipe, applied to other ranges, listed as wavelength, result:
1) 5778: 6.782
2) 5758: 6.927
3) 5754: 6.851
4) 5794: 6.779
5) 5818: 6.866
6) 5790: 6.765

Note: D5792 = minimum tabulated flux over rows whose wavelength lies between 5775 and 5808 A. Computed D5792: 6.557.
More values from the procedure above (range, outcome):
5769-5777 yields 7.123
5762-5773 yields 6.951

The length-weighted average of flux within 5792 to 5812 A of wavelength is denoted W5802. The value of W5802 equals 6.66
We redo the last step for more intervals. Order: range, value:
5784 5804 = 6.68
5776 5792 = 6.73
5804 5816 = 6.67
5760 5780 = 7.1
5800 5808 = 6.62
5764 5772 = 7.31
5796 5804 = 6.58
